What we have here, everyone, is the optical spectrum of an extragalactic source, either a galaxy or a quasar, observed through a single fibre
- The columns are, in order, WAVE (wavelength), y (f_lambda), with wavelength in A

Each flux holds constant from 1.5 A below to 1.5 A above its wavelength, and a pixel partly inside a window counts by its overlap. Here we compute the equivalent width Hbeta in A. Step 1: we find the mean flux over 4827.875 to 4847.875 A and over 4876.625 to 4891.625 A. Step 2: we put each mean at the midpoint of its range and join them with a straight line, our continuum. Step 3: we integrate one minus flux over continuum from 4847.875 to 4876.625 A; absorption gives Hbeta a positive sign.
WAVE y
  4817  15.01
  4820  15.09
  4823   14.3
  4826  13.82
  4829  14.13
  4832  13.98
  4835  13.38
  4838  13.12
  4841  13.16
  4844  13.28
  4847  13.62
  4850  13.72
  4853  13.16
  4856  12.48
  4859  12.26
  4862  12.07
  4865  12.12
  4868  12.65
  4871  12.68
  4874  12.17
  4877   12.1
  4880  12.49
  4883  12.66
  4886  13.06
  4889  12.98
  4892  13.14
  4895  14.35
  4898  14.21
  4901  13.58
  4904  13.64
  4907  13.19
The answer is 1.1 A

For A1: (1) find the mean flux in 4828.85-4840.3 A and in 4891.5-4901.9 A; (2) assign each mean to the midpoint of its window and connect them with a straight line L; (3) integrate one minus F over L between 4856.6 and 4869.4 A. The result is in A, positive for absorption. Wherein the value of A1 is 1.3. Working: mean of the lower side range 13.6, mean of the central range 12.3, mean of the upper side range 13.9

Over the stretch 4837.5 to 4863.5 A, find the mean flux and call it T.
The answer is 13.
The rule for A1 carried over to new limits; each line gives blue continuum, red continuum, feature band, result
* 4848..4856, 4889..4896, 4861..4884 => 1.78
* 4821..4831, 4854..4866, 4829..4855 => -0.39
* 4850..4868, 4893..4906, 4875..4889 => 0.74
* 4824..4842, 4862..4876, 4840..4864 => 0.03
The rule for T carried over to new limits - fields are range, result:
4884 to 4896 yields 13.3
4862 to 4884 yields 12.4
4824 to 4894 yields 13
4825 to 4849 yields 13.6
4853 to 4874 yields 12.4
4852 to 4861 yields 12.6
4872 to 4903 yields 13.1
